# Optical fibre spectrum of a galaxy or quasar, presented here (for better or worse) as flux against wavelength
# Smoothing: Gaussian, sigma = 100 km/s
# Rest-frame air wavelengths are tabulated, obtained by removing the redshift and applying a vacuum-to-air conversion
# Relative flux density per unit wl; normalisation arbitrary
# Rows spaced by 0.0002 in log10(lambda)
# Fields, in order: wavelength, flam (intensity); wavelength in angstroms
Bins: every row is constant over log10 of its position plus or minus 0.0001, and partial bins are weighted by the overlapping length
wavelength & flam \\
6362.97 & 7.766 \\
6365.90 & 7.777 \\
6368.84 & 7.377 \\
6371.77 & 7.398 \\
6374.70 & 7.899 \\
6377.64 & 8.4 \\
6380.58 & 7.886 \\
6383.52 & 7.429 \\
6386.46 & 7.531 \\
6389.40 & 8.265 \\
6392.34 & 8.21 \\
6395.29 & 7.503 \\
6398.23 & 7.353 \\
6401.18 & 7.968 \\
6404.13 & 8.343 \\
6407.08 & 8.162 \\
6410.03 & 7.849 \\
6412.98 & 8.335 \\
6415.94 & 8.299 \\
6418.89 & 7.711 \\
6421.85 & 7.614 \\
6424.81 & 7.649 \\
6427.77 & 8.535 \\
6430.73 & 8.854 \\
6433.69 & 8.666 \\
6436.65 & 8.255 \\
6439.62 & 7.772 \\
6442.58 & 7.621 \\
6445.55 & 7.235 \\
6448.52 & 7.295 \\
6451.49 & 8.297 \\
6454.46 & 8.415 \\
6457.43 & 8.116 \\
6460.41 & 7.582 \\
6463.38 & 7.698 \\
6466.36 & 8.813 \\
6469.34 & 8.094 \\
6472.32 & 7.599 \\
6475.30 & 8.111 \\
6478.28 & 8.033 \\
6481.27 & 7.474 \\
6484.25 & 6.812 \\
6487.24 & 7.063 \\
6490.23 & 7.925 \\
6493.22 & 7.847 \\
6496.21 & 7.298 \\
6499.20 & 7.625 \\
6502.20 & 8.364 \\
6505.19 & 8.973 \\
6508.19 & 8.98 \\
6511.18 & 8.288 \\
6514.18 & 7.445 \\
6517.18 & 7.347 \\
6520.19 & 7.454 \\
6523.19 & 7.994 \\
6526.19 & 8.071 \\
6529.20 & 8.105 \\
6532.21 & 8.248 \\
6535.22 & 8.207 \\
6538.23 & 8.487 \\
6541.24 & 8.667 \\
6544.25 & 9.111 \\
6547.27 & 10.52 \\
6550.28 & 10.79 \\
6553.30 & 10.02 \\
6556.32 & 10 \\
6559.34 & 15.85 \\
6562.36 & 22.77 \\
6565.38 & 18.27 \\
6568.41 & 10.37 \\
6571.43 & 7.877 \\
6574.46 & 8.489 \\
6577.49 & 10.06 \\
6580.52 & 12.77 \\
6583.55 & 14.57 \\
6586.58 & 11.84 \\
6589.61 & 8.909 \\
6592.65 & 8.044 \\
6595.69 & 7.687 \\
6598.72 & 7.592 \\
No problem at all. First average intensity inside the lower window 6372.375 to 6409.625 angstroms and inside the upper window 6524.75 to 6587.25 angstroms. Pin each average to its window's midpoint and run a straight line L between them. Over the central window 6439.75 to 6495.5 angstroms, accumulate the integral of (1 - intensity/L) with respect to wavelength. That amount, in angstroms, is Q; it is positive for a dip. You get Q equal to 9.5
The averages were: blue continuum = 7.9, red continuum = 11.1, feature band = 7.77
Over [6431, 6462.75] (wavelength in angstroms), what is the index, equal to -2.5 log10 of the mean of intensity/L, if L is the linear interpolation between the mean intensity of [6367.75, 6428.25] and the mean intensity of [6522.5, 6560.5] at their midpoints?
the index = 0.06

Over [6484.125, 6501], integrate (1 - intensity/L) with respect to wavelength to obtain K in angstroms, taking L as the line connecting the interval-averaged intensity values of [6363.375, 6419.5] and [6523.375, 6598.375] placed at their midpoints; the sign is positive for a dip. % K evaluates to 3.6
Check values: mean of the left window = 7.88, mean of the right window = 10.6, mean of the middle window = 7.49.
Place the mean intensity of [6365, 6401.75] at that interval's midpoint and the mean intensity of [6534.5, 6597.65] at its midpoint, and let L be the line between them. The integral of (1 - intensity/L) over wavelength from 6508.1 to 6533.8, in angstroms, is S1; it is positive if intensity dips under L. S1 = 5.9 angstroms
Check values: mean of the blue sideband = 7.76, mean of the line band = 7.94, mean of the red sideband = 11.1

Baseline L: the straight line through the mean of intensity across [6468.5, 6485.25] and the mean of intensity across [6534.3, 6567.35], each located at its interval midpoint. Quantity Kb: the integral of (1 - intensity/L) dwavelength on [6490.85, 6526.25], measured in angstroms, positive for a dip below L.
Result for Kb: 5.9 angstroms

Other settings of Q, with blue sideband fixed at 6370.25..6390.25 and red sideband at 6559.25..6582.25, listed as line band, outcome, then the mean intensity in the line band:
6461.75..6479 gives 3.8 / 8.06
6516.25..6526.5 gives 3.6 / 7.7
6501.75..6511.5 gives 2.3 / 8.73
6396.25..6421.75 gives 1.9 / 7.97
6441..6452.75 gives 2.5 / 7.6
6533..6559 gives 5.7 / 9.73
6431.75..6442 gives 1.3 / 8.21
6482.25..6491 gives 2.9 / 7.22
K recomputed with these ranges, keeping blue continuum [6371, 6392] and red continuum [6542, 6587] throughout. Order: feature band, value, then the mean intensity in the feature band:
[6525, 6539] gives 3.9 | 8.21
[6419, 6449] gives 3.7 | 7.96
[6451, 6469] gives 2.9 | 8.14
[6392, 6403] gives 0.7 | 7.73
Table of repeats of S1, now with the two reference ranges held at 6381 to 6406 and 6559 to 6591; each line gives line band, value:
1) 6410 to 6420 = 0.4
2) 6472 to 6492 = 5.2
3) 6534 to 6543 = 2.5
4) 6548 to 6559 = 1.2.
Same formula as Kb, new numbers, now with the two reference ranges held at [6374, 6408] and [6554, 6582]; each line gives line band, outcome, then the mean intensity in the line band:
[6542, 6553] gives 2.02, 10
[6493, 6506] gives 3.51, 7.99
